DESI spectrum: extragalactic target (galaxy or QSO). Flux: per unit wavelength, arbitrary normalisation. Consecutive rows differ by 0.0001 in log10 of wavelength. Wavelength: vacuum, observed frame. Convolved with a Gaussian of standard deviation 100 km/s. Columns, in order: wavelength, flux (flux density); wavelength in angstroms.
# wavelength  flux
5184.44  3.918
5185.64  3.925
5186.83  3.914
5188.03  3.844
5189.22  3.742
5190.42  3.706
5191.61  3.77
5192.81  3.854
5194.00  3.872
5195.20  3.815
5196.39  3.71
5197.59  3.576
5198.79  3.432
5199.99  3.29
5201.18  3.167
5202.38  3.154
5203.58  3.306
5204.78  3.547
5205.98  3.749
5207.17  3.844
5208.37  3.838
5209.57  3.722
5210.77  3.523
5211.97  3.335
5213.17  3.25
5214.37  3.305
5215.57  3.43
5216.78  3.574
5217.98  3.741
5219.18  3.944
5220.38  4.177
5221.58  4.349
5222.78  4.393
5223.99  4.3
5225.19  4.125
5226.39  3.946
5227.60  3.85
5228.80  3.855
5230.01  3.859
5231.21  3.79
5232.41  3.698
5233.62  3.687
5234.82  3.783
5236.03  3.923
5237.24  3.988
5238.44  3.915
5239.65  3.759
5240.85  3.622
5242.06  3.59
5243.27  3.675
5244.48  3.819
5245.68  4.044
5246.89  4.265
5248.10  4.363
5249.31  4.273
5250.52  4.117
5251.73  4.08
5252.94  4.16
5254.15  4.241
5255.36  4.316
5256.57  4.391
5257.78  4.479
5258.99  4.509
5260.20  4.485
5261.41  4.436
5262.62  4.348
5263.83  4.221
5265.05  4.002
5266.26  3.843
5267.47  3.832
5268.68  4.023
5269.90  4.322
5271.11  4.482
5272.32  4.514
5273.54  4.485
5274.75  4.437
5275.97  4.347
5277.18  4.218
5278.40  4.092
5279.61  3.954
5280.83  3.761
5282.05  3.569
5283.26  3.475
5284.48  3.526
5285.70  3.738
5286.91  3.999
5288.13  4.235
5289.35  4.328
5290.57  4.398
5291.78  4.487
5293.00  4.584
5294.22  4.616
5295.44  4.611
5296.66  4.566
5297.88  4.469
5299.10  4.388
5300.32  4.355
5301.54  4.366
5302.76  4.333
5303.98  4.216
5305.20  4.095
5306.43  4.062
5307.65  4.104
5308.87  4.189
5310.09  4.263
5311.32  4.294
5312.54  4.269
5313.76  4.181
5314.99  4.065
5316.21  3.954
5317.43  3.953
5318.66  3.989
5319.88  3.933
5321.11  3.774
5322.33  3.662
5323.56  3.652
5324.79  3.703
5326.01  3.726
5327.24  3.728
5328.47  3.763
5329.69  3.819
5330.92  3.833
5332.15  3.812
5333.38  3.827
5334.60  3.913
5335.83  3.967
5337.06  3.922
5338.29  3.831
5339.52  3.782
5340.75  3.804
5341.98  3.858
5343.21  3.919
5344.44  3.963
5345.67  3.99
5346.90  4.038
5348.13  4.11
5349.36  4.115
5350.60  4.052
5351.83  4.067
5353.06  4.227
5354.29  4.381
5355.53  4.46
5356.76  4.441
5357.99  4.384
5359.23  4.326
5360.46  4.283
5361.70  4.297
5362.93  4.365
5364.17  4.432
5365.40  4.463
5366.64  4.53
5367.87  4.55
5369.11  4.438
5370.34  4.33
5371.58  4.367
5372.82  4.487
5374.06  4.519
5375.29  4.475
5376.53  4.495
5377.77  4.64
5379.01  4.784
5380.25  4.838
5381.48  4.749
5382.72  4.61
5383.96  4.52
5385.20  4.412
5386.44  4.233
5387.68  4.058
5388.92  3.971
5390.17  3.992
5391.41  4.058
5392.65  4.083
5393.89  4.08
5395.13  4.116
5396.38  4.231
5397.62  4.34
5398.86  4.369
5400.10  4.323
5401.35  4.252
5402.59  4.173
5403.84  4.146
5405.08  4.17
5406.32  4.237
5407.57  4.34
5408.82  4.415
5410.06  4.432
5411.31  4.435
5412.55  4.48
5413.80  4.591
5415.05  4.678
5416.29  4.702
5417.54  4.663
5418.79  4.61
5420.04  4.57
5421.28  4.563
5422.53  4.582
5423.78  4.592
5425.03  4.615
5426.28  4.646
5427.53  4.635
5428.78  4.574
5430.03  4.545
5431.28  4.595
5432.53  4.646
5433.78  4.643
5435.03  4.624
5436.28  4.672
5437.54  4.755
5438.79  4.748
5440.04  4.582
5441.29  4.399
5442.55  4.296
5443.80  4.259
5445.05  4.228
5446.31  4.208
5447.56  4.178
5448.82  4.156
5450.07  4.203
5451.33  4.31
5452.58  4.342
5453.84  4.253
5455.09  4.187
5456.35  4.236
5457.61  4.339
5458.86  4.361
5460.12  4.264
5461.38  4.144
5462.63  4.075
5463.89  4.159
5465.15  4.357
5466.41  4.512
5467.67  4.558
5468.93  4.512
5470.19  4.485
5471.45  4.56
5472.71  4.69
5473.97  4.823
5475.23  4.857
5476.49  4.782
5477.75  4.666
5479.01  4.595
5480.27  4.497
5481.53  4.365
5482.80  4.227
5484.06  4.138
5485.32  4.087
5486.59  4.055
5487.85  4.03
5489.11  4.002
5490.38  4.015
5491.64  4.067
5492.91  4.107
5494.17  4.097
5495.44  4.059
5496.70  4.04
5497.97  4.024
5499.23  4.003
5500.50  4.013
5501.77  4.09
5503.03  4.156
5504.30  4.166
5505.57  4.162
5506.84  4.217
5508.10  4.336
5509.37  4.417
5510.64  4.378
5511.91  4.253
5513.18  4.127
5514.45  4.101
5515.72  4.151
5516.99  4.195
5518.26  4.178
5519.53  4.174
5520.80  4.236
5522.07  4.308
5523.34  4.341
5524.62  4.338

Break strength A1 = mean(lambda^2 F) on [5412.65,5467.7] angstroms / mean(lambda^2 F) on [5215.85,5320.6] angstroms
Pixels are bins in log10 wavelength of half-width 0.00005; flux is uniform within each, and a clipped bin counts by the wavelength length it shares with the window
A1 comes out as 1.15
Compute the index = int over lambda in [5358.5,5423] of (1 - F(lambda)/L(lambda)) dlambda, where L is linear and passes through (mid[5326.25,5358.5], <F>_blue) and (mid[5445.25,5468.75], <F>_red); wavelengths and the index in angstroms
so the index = -4.5 angstroms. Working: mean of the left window 4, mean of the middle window 4.4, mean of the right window 4.27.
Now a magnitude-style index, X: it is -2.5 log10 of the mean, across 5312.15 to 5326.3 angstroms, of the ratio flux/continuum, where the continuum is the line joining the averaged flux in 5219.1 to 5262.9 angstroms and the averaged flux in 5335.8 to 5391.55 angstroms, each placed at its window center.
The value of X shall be 0.08 mag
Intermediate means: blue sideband 4.07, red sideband 4.28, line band 3.9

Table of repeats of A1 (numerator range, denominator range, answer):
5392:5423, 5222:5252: 1.18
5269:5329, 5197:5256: 1.11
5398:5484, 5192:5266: 1.24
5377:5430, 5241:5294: 1.12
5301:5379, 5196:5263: 1.11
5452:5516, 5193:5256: 1.24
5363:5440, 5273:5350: 1.14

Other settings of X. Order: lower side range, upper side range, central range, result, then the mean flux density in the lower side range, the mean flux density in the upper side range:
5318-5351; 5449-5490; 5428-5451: -0.05 mag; 3.87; 4.36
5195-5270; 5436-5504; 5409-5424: -0.09 mag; 3.89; 4.31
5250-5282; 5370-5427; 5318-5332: 0.14 mag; 4.22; 4.41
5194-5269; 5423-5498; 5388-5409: 0.02 mag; 3.88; 4.38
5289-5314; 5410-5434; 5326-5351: 0.14 mag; 4.34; 4.59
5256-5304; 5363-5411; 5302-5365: 0.07 mag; 4.24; 4.36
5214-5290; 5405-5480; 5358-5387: -0.04 mag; 4.03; 4.47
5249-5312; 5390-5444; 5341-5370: 0.03 mag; 4.22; 4.45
